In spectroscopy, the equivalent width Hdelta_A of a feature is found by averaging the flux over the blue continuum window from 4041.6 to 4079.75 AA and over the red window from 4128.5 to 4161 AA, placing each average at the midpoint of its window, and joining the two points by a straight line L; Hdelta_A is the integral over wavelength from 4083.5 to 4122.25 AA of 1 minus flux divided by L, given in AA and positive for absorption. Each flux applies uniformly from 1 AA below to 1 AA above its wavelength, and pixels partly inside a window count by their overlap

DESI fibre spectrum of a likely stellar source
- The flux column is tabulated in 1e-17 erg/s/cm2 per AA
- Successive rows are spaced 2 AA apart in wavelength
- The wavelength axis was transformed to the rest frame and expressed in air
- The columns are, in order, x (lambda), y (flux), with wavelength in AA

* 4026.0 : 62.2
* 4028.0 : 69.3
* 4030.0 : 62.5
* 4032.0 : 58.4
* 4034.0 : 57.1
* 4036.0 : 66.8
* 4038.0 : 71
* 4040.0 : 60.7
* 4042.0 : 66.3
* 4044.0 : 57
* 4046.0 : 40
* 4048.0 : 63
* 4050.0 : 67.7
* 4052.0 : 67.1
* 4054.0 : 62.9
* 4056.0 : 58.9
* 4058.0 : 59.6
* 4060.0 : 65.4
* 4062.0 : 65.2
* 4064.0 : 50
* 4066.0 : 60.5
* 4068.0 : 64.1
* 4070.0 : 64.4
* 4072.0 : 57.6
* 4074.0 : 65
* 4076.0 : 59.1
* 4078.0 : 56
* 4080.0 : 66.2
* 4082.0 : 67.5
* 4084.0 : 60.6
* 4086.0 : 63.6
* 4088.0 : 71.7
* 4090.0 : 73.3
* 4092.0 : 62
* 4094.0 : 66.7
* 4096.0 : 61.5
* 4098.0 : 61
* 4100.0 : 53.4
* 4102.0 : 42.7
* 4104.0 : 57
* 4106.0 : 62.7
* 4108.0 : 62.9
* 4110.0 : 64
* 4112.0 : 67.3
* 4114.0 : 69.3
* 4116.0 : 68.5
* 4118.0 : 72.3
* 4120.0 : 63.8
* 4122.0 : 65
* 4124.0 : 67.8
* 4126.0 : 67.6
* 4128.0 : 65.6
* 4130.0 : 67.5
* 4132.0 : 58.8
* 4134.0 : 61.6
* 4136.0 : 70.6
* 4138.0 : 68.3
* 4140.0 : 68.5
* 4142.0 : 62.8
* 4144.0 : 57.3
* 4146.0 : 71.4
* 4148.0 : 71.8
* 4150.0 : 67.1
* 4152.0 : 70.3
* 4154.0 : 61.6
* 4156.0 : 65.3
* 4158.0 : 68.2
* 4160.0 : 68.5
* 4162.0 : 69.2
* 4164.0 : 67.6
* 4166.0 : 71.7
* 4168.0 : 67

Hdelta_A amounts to -0.1 AA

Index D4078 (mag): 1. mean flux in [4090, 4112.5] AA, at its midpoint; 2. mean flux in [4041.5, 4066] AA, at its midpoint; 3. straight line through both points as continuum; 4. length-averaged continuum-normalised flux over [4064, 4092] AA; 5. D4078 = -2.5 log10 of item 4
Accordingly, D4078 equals -0.05 mag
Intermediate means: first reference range 60.1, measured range 63.3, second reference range 60.5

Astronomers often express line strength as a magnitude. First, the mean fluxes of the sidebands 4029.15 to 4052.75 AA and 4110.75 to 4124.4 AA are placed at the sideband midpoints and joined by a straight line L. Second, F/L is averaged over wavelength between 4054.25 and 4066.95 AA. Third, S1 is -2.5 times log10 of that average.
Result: 0.05 mag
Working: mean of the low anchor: 61.4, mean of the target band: 60.1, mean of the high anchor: 67.6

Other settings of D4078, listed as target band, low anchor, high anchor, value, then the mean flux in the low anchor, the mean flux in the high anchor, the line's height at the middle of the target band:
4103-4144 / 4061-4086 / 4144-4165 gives 0.00 mag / 61.4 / 67.6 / 65.2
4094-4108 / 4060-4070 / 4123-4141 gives 0.11 mag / 60.9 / 66.3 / 63.8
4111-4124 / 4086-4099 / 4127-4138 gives -0.04 mag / 65.8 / 65.1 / 65.4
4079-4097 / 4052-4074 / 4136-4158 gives -0.05 mag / 61.3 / 66.7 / 62.9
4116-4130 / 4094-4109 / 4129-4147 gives -0.08 mag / 57.9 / 65.2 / 62.2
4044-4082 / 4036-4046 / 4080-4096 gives 0.05 mag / 61.7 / 66.2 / 63.8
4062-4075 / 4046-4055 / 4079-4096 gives 0.06 mag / 62.4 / 66.2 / 64.2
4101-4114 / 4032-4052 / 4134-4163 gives 0.08 mag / 61.2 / 67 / 64.8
